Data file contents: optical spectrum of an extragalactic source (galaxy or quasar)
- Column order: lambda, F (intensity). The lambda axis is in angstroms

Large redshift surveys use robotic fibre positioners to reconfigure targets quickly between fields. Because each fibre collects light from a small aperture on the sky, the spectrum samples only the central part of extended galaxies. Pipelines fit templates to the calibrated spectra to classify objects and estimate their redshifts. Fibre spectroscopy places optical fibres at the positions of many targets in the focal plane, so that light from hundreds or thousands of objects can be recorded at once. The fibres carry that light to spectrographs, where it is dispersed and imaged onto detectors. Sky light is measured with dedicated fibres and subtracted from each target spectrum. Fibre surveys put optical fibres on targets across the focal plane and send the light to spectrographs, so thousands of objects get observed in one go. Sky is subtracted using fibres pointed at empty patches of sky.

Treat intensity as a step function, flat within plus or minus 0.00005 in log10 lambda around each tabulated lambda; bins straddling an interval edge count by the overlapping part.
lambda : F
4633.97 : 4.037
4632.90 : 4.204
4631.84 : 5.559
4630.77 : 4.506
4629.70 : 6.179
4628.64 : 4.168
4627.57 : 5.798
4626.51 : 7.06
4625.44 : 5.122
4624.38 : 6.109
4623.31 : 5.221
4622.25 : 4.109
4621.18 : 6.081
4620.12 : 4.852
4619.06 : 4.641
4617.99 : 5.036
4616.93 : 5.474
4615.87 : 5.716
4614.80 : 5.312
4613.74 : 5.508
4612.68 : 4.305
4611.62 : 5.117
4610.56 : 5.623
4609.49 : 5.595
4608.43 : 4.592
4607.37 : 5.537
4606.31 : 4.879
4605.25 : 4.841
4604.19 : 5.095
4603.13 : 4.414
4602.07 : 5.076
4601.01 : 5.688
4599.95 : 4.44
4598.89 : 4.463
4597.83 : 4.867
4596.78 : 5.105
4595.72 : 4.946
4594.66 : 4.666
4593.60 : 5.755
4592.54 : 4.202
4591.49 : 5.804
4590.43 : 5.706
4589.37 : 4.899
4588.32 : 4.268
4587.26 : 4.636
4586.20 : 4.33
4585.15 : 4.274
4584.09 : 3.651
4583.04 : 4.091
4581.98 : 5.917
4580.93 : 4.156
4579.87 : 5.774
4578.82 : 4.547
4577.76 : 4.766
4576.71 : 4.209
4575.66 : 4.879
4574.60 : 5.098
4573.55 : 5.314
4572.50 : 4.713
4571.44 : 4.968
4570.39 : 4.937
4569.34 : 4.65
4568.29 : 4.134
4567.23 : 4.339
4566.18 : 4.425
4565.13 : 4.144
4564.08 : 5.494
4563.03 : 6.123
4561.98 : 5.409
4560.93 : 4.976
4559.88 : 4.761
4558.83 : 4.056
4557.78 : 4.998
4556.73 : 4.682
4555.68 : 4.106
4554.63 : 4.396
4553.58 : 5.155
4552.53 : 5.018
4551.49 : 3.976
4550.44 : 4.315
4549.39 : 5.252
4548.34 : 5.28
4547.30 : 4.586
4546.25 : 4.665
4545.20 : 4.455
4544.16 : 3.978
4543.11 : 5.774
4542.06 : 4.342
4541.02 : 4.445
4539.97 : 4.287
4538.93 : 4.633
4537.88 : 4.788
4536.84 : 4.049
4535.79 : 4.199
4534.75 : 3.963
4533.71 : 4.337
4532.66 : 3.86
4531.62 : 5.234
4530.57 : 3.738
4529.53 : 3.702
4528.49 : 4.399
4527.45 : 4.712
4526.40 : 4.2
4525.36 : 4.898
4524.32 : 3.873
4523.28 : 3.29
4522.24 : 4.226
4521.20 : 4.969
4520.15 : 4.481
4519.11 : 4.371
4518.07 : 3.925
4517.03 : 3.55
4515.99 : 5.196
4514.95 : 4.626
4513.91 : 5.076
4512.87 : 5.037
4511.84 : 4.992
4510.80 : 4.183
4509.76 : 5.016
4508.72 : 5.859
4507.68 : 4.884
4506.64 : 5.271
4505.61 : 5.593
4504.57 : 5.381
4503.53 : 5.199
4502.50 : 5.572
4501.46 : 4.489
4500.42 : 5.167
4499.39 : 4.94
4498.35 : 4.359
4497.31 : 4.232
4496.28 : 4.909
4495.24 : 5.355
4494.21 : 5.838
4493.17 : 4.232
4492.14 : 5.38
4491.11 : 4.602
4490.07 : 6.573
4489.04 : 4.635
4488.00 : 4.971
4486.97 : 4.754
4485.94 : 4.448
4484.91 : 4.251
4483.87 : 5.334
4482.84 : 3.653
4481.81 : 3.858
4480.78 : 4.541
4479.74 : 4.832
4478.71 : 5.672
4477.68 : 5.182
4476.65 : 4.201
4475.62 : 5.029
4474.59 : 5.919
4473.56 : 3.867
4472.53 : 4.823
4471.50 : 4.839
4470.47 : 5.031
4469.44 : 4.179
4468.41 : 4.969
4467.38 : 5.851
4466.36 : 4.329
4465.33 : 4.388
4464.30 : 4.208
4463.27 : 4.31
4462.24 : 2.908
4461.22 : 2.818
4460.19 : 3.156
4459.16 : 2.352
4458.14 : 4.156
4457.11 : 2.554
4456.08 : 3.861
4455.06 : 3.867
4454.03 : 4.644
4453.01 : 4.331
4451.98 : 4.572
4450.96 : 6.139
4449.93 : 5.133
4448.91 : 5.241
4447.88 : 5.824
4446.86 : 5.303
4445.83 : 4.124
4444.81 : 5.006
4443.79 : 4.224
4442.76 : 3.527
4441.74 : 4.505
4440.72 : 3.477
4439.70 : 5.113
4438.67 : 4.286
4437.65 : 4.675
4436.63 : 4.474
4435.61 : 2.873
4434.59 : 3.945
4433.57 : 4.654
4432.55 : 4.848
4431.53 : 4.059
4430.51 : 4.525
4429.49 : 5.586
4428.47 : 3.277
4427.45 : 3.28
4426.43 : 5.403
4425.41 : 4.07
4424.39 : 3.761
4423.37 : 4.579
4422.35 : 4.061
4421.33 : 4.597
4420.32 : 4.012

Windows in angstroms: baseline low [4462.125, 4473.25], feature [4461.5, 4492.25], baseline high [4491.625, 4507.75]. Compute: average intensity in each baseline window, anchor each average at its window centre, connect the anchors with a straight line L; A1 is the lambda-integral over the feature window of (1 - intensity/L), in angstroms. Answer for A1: 0.1 angstroms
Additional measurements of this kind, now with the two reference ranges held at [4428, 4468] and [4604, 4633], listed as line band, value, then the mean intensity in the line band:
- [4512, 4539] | 2.0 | 4.36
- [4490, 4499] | -0.8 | 4.97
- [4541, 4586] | 1.9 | 4.73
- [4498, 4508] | -1.1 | 5.1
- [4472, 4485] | -0.8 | 4.72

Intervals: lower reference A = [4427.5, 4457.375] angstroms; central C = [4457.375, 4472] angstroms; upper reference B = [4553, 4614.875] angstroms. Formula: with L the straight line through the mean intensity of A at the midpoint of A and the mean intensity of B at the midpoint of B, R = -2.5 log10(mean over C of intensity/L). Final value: 0.107 mag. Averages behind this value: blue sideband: 4.43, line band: 4.08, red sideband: 4.86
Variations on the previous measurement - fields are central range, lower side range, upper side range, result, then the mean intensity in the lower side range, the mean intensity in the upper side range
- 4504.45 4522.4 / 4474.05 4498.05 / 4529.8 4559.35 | -0.02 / 4.88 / 4.51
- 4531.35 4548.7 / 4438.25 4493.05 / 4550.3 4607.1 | 0.05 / 4.52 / 4.79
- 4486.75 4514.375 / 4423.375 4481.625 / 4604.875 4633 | -0.09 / 4.4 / 5.25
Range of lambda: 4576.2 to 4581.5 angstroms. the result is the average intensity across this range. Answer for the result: 4.7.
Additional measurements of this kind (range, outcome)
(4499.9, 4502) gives 4.83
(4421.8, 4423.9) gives 4.31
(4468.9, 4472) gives 4.68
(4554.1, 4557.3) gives 4.4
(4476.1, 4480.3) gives 4.96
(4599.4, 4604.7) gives 4.94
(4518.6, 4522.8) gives 4.49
